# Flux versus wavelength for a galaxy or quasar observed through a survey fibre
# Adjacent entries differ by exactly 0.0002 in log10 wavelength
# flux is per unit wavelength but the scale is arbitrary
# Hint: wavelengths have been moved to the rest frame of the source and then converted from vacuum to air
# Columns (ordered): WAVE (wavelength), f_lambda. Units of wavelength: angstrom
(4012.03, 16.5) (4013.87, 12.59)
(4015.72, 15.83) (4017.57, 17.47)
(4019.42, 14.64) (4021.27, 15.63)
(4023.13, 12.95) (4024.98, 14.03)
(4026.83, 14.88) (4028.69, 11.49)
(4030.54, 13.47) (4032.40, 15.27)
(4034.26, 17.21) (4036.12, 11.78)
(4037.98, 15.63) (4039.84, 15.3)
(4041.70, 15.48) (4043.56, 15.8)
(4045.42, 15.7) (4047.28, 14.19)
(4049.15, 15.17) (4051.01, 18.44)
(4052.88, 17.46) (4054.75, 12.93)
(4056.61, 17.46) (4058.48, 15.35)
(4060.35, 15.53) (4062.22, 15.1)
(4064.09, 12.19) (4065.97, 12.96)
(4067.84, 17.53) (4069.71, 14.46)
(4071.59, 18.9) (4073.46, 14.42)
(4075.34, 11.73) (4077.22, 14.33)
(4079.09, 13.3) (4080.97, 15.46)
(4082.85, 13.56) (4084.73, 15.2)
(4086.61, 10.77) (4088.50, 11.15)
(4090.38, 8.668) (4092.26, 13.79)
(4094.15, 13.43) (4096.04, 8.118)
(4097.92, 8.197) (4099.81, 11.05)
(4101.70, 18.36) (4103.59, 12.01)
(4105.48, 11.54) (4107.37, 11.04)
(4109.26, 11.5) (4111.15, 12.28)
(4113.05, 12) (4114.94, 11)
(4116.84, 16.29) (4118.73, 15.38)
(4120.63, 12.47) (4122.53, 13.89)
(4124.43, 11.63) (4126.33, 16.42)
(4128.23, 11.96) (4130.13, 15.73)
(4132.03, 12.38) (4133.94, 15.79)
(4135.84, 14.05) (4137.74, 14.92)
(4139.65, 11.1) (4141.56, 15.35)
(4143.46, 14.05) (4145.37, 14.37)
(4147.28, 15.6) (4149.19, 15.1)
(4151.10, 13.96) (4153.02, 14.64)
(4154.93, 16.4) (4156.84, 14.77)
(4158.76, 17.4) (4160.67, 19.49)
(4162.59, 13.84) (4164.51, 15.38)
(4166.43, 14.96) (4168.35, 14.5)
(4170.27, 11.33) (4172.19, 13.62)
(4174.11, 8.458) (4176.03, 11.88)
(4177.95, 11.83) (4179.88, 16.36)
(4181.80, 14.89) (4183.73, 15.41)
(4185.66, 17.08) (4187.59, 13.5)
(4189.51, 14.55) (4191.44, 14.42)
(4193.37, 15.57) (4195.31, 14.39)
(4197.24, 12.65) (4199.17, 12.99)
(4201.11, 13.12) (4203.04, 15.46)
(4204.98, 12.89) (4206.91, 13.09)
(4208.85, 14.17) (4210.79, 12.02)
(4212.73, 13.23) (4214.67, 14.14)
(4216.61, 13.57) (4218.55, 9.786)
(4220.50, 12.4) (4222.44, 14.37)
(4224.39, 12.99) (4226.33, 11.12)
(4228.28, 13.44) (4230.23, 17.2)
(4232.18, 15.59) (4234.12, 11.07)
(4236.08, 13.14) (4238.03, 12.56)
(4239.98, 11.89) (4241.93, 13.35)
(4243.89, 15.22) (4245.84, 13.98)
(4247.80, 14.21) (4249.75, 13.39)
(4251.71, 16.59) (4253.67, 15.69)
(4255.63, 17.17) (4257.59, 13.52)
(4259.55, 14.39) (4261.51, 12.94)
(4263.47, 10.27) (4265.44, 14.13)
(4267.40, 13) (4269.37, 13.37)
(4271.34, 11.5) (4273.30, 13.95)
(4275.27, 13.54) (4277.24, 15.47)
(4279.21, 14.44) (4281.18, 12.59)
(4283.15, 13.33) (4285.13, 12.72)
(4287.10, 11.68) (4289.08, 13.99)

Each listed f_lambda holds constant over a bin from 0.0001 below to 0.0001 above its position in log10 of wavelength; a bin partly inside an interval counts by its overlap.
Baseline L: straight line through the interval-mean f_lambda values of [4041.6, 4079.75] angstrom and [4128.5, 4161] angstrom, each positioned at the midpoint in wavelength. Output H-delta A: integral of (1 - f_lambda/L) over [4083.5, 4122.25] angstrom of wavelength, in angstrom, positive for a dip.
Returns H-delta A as 7.1 angstrom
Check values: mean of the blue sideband 15.2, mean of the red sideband 14.9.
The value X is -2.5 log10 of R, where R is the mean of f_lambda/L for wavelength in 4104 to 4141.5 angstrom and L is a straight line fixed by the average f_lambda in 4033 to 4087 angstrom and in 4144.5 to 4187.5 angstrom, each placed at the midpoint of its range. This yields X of 0.11 mag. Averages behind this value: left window 15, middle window 13.3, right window 14.6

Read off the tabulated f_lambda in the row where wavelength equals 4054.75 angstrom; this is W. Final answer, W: 12.93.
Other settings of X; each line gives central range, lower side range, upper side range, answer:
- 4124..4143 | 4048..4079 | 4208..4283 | 0.042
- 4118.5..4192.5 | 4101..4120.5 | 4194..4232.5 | -0.088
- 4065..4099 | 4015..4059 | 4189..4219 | 0.128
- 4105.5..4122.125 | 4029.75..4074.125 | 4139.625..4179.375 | 0.159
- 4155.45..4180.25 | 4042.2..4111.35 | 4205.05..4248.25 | -0.051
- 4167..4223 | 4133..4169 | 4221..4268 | 0.073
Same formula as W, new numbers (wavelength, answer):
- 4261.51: 12.94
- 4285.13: 12.72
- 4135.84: 14.05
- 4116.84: 16.29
